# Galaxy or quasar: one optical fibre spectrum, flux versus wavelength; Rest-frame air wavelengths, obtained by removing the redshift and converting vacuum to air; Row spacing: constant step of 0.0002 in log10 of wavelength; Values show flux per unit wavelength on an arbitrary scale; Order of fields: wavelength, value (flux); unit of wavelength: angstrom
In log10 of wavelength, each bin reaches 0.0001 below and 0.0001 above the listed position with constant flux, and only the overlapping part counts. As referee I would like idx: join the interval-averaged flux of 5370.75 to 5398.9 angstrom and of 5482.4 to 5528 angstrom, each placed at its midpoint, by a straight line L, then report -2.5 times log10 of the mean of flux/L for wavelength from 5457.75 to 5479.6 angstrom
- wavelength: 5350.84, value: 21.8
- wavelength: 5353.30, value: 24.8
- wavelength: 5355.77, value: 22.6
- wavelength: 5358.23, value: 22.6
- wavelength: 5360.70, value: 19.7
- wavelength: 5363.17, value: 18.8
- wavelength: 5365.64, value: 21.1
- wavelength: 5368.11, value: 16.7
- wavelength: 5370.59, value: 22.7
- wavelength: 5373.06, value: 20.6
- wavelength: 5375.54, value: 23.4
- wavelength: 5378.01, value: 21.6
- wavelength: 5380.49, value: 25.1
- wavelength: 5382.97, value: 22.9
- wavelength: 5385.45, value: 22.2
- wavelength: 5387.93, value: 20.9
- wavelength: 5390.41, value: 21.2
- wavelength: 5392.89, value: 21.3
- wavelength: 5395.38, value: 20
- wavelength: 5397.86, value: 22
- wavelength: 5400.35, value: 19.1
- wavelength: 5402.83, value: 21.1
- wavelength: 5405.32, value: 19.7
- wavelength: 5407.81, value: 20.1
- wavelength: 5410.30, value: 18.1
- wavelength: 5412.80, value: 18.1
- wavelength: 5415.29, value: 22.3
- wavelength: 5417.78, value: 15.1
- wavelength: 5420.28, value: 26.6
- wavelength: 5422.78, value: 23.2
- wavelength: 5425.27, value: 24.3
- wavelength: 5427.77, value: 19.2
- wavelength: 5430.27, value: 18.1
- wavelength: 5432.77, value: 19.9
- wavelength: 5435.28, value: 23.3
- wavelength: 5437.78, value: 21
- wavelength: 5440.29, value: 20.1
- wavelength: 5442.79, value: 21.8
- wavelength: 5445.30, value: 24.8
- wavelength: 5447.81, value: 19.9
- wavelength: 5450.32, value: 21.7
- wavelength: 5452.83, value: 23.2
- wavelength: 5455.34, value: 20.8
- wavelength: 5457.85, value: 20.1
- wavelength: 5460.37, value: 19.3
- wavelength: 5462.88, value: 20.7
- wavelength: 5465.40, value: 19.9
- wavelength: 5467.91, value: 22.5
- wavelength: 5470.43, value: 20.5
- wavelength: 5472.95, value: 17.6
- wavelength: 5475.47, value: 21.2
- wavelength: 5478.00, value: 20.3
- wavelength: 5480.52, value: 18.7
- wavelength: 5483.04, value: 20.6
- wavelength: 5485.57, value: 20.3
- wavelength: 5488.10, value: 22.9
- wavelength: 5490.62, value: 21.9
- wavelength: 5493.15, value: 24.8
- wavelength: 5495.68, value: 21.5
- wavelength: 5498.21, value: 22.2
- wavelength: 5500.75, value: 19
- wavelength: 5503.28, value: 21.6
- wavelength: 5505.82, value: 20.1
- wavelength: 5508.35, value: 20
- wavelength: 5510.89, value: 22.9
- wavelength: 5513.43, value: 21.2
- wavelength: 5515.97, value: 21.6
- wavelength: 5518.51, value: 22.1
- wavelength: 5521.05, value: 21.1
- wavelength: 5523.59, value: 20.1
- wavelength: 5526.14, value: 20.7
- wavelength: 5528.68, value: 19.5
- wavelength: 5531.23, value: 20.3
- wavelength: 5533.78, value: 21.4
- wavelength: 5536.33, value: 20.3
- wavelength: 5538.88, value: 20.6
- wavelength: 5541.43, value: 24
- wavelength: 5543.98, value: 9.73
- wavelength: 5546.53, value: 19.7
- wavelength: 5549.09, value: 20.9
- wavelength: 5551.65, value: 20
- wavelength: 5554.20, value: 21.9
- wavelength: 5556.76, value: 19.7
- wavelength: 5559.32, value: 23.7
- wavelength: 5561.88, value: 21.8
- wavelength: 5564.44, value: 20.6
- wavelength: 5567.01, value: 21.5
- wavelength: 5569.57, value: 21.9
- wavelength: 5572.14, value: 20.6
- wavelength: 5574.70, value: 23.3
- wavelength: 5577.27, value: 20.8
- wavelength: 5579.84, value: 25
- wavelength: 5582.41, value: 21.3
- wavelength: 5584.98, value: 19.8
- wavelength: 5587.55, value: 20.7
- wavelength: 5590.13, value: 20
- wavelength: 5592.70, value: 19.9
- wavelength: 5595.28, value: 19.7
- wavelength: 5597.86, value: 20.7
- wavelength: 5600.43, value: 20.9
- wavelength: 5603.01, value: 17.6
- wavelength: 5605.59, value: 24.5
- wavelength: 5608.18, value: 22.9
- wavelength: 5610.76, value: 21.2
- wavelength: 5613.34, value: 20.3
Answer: 0.07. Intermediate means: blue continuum 22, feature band 20.2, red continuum 21.4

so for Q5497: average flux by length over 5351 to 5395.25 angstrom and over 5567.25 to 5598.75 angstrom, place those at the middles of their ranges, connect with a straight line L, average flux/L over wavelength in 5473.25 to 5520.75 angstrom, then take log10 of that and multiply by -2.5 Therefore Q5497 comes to 0.01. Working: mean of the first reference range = 21.6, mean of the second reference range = 21.2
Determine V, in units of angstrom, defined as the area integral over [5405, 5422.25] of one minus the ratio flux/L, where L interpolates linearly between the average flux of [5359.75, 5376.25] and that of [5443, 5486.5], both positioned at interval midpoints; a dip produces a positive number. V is 0.32 angstrom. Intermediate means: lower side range 20.3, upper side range 20.7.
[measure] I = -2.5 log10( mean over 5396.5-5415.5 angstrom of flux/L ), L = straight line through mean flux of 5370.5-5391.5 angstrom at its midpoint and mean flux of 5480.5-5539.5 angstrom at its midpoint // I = 0.109 mag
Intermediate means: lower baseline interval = 22.3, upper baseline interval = 21.1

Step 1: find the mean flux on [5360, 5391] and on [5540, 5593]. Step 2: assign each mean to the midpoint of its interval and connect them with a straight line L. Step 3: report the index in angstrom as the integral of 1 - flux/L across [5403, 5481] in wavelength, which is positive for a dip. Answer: 1.5 angstrom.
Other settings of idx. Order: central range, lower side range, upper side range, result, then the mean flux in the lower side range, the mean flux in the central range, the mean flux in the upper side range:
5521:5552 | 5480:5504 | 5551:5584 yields 0.09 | 21.4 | 19.8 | 21.7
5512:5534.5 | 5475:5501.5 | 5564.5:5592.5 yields 0.02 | 21.3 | 20.9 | 21.4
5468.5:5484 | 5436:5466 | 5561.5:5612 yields 0.07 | 21.2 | 19.9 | 21.2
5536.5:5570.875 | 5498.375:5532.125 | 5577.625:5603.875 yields 0.01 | 20.8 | 20.5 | 20.6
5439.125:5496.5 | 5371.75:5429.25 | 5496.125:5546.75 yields -0.02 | 21.2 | 21.1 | 20.4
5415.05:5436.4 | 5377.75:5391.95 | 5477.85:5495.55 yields 0.04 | 22.3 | 21.3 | 21.4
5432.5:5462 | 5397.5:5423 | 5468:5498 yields -0.03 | 20.3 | 21.4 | 21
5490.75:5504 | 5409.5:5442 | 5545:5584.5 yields -0.04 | 20.8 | 21.8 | 21.4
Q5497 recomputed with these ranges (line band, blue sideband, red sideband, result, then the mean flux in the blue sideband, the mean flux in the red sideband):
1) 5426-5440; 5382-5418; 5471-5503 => 0.01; 20.4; 20.9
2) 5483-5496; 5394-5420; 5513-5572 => -0.10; 19.8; 20.6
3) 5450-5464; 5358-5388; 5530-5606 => 0.01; 21.4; 20.7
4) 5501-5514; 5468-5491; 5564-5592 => -0.01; 20.5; 21.4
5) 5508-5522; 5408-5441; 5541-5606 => -0.05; 20.7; 20.7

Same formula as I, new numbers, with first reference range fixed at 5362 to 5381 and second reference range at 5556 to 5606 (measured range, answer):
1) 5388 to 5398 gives 0.005 mag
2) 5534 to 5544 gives 0.057 mag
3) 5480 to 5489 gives 0.023 mag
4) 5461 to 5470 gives 0.013 mag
